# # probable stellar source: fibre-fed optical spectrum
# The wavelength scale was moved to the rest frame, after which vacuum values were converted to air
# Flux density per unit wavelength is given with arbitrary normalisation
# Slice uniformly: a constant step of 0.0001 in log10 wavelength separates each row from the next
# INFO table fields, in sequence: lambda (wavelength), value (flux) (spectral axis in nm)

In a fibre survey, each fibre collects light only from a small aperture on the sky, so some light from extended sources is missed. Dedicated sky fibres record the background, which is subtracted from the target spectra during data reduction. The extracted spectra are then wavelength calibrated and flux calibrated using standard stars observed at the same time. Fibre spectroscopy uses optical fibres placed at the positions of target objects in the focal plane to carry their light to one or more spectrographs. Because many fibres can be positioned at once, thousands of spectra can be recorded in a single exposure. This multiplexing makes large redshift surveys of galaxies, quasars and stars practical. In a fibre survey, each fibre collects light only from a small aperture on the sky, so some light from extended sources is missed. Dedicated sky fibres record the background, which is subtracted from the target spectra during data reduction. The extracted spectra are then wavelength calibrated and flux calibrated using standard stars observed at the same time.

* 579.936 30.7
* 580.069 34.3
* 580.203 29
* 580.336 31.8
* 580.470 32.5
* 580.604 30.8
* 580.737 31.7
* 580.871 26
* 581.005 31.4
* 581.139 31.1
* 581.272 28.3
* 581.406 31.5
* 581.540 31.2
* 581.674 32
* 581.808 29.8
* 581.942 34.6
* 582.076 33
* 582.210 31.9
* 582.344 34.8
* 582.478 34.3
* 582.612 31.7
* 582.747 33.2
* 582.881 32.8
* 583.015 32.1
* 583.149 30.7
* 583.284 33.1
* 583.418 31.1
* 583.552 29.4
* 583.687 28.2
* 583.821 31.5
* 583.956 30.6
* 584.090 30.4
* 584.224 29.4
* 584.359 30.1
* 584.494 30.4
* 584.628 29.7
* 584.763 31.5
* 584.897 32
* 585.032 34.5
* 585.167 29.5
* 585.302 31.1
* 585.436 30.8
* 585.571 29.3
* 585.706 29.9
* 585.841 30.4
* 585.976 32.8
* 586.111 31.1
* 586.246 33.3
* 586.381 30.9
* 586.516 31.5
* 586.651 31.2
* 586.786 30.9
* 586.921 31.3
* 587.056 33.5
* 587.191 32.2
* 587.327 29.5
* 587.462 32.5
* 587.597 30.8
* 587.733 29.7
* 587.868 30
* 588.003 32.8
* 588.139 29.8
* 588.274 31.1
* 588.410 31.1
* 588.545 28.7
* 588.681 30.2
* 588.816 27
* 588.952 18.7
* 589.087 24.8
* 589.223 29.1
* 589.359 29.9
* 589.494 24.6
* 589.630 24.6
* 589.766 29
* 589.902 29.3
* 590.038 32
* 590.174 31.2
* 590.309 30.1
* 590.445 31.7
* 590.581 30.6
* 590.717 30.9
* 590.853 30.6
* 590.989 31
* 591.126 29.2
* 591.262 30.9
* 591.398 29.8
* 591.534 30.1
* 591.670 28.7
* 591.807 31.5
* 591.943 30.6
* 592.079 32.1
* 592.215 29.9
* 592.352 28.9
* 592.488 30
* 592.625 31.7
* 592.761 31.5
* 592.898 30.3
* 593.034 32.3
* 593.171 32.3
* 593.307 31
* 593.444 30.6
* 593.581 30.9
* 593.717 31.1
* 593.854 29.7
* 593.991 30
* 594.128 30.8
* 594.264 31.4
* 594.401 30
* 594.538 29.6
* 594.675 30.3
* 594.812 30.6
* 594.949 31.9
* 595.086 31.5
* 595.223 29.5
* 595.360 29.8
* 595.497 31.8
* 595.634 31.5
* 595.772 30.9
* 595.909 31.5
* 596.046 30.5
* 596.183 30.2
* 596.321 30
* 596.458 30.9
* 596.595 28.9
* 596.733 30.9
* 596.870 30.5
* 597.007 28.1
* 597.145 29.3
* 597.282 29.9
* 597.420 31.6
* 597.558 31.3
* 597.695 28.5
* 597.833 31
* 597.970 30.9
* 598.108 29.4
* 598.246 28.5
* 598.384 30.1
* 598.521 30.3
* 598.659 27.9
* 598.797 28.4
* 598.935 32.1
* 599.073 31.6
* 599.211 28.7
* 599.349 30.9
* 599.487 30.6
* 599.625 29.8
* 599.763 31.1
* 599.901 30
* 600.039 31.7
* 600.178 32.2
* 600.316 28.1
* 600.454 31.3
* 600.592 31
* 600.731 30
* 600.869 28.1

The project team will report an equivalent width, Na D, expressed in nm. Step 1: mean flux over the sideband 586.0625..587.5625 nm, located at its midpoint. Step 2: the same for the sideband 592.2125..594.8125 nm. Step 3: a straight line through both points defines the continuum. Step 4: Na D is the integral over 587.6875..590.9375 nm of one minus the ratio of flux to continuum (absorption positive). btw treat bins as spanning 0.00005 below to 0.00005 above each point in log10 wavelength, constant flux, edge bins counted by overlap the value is 0.23 nm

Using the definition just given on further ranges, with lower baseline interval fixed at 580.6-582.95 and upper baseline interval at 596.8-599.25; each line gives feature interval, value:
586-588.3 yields -0.02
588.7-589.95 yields 0.18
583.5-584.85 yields 0.06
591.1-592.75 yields 0.01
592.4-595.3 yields -0.04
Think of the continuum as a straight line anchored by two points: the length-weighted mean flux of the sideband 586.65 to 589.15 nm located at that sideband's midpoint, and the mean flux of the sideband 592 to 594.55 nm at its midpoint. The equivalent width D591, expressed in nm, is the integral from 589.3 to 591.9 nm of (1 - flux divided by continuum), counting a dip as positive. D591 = 0.04 nm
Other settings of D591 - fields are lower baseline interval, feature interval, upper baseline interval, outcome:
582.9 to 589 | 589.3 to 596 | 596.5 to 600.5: -0.01 nm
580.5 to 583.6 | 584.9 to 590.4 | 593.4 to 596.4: 0.20 nm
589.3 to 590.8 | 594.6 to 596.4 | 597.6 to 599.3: -0.06 nm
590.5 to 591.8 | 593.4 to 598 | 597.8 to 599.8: -0.05 nm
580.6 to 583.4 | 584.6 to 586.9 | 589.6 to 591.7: -0.02 nm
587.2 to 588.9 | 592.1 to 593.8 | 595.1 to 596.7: -0.03 nm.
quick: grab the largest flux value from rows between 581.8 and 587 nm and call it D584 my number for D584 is 34.8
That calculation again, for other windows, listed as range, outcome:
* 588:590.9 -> 32.8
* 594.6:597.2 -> 31.9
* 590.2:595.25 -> 32.3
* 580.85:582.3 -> 34.6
